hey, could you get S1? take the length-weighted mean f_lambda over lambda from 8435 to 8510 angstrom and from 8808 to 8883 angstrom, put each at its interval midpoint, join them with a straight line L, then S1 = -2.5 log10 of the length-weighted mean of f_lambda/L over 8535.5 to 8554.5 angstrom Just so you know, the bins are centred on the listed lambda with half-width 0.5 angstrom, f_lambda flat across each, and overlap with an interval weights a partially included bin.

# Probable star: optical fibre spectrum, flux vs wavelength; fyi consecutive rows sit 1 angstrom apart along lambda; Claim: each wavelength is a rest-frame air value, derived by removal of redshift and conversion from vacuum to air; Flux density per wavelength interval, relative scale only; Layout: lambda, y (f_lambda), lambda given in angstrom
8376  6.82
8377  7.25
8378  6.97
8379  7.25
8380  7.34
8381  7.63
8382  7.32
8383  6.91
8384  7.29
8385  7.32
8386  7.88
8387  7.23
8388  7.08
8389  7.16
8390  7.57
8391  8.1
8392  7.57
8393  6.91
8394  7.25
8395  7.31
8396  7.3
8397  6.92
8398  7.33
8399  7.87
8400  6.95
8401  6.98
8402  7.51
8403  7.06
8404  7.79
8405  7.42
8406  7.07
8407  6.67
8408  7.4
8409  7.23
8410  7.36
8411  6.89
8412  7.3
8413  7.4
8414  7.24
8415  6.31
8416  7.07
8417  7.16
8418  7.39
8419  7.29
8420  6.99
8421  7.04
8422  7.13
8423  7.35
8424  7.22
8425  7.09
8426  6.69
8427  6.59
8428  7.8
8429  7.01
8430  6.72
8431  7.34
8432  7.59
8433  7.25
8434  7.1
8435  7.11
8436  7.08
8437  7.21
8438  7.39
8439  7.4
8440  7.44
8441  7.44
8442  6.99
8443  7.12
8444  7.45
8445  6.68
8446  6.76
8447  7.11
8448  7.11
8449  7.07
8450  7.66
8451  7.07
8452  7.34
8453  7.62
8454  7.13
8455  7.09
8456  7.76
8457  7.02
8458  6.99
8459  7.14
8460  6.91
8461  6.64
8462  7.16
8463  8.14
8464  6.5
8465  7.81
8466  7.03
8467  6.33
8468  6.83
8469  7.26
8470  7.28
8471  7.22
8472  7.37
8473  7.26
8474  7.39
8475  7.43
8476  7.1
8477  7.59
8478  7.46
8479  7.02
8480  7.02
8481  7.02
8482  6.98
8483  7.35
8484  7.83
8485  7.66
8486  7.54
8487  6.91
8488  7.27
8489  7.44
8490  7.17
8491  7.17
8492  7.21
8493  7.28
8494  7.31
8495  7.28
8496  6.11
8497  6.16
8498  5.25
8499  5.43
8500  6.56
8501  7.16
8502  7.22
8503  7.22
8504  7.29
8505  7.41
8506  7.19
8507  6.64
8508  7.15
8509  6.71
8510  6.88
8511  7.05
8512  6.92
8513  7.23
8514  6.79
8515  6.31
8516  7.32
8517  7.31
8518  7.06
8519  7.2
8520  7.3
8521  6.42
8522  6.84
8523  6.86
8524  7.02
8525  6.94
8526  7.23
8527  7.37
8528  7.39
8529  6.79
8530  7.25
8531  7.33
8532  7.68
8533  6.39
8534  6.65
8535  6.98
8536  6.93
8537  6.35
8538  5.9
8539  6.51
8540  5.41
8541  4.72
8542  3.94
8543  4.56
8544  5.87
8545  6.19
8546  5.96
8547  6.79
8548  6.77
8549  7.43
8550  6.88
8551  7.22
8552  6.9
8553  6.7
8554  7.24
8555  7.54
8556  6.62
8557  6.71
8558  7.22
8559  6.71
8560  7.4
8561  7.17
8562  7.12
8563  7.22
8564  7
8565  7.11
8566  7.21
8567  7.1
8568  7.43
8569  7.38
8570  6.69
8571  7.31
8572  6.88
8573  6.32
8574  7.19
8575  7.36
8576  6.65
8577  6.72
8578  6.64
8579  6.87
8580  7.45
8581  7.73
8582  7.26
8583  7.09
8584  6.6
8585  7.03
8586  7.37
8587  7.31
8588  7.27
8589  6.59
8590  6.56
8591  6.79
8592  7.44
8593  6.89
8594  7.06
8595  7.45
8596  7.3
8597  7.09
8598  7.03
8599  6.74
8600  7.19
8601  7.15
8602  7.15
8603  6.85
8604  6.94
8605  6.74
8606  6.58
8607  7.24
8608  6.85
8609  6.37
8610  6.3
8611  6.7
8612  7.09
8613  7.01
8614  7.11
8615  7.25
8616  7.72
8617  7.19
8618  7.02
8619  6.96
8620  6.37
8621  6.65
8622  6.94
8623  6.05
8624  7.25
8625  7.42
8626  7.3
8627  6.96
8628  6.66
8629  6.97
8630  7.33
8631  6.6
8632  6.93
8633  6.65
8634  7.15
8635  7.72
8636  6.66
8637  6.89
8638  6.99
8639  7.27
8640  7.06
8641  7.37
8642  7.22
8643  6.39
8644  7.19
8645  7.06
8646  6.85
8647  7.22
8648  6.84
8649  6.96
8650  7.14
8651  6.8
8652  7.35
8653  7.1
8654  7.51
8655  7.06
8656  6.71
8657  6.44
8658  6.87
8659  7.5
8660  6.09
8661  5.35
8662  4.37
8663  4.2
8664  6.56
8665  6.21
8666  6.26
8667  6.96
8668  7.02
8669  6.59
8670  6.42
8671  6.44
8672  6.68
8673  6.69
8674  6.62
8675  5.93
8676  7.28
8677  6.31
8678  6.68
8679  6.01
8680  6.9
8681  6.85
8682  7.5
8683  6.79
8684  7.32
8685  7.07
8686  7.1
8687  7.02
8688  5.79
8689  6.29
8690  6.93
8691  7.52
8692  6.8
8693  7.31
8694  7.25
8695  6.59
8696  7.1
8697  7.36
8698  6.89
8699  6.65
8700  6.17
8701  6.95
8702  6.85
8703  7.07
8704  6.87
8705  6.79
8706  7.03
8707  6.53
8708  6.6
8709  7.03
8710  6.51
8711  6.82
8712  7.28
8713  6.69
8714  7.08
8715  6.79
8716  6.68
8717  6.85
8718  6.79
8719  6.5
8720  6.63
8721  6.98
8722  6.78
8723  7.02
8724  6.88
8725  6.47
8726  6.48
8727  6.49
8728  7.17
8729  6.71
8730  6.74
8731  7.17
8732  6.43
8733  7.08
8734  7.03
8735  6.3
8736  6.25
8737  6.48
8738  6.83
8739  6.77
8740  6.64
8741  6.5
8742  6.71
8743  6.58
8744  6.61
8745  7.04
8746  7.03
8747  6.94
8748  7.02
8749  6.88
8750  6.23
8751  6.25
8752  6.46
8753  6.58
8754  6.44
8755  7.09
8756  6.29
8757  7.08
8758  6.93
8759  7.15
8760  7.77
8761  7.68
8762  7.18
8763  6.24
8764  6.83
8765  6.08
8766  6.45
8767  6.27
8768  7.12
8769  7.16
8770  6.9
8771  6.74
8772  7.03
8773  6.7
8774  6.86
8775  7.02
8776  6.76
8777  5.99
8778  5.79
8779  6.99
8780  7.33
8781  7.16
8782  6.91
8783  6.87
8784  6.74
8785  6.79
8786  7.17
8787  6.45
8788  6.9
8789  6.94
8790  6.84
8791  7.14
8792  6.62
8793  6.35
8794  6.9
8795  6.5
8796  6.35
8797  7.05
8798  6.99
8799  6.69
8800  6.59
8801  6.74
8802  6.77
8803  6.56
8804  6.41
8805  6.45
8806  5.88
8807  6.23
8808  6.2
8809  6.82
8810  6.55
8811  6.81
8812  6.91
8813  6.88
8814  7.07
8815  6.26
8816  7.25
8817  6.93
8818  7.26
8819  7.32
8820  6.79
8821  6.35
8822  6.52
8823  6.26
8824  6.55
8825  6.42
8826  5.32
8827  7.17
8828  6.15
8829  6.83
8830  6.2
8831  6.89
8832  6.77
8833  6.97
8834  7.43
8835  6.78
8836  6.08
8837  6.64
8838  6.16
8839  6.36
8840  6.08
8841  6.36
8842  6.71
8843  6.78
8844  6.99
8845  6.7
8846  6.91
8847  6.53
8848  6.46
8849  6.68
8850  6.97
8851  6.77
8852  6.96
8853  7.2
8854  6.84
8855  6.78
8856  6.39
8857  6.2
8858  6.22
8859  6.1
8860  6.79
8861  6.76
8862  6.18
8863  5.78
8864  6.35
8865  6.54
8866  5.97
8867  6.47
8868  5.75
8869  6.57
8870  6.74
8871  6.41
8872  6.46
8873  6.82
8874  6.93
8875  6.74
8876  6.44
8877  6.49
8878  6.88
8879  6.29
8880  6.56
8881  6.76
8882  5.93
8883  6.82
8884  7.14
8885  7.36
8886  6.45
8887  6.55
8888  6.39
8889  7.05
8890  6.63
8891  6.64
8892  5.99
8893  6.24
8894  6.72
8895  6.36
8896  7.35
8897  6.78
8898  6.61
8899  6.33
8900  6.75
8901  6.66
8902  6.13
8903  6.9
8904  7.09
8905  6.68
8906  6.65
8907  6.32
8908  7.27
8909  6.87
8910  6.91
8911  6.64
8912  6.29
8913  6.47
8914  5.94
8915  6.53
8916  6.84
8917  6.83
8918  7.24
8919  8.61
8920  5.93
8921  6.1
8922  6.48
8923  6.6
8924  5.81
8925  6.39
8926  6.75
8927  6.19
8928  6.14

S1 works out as 0.13 mag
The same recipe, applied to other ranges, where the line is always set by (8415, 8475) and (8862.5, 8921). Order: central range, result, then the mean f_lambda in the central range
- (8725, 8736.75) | 0.02 mag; 6.7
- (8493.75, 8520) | 0.04 mag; 6.86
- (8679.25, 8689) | 0.00 mag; 6.87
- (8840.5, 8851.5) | -0.01 mag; 6.71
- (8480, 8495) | -0.03 mag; 7.29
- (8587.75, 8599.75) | -0.01 mag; 7.02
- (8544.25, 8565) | 0.02 mag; 6.93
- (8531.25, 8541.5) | 0.11 mag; 6.38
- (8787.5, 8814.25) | 0.01 mag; 6.67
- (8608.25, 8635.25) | 0.00 mag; 6.94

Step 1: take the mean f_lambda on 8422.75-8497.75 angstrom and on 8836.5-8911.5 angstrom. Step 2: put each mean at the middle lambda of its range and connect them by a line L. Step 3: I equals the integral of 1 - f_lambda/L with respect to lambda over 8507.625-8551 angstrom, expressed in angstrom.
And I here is 2.5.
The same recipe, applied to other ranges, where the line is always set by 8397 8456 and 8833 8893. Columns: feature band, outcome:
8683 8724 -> -0.4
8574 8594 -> -0.2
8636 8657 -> -0.4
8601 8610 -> 0.1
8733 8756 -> 0.2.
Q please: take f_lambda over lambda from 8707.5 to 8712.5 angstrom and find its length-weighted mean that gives 6.85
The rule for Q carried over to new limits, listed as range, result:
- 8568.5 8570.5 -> 7.04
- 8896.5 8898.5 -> 6.7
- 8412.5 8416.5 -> 7.01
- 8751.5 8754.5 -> 6.49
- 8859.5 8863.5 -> 6.38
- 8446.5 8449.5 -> 7.1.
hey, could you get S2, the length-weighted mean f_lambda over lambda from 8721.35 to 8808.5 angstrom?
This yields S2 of 6.73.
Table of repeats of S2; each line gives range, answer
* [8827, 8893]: 6.58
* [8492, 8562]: 6.75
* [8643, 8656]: 7.05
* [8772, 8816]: 6.71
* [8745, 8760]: 6.79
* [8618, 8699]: 6.79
